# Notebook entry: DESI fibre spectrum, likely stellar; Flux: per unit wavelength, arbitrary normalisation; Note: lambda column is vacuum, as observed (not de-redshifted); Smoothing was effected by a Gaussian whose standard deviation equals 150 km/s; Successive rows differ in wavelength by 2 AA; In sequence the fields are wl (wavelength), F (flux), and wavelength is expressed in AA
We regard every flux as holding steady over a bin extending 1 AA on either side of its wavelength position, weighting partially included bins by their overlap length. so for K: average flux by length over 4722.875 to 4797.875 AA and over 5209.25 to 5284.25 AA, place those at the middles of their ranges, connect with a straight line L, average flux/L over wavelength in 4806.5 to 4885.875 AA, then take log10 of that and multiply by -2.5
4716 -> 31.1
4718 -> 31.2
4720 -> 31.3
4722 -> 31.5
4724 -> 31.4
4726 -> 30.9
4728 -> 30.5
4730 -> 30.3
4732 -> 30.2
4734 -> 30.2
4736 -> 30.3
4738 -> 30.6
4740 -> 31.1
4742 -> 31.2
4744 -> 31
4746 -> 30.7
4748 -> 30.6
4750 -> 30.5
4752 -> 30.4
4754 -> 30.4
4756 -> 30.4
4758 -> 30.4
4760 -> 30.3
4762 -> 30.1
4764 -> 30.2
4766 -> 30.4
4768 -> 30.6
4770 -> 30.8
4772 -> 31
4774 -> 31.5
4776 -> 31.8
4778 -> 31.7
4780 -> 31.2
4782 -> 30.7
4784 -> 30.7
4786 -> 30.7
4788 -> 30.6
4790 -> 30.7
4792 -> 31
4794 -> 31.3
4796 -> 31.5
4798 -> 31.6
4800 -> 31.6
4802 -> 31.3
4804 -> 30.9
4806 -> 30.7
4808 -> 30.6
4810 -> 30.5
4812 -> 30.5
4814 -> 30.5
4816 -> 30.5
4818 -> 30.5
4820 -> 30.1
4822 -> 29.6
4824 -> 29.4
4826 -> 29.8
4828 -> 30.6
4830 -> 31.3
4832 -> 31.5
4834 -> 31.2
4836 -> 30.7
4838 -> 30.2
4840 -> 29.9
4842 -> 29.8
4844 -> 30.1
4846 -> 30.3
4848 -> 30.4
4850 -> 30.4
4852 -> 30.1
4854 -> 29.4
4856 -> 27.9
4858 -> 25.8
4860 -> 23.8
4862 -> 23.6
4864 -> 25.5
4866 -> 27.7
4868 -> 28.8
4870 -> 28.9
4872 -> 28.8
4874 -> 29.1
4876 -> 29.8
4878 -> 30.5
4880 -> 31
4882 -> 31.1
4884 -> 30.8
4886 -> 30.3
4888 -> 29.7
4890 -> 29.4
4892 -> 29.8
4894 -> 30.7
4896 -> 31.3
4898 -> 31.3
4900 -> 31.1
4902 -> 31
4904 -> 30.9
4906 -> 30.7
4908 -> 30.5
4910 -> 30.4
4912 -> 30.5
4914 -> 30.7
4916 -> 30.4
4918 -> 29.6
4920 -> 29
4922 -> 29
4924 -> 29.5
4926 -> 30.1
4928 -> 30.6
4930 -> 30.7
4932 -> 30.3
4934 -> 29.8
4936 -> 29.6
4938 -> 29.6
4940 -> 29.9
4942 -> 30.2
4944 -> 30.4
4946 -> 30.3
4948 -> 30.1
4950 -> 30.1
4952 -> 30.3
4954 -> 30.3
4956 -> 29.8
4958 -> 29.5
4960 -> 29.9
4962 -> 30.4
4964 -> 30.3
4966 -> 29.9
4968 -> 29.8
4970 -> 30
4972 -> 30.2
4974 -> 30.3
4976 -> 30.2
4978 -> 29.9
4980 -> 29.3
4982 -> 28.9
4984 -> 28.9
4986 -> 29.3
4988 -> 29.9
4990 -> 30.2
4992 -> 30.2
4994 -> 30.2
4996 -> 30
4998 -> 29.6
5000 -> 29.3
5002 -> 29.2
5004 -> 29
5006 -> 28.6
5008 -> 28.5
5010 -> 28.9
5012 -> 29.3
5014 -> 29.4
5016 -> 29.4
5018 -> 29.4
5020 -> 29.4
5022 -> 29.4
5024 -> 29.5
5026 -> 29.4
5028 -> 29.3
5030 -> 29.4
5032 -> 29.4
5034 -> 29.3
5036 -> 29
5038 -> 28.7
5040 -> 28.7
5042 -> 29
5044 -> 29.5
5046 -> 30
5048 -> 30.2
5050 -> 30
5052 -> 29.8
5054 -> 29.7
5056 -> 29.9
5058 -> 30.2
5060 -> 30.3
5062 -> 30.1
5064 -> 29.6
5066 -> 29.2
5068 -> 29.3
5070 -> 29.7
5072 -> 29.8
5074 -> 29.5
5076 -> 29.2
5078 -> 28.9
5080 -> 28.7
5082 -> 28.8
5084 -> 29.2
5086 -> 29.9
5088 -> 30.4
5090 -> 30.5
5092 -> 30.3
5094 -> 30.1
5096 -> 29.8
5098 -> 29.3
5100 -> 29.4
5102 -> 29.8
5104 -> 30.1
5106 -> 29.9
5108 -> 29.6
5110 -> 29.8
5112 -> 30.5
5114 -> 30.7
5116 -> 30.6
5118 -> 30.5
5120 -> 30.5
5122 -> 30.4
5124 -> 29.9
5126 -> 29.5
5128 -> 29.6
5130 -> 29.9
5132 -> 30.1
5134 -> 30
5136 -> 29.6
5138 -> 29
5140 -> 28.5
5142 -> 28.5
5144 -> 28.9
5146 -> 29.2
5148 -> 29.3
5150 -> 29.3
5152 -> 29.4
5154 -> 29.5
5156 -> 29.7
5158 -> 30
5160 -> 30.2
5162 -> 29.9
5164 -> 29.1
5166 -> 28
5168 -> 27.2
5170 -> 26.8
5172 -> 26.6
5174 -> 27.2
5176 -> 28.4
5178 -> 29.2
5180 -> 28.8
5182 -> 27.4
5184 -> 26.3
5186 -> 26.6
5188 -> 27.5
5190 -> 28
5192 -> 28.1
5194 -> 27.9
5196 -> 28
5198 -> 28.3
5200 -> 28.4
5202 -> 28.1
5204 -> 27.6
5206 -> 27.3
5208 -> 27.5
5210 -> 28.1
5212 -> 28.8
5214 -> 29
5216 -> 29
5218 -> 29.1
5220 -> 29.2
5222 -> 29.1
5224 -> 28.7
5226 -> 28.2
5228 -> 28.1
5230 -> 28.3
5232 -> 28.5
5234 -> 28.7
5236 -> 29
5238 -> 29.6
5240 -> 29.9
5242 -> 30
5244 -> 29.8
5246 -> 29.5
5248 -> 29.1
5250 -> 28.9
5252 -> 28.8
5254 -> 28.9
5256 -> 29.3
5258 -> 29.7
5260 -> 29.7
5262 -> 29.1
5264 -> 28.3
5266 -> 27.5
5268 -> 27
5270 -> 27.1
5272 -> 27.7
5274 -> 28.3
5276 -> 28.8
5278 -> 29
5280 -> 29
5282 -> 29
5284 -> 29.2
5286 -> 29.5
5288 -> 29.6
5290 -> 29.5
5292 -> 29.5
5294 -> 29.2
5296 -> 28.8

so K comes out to 0.03 mag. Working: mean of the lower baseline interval 30.8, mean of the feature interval 29.5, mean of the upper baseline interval 28.8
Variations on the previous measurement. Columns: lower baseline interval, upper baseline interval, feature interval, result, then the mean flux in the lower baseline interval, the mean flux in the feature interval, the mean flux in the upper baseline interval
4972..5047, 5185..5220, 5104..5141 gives -0.05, 29.4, 29.9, 28.1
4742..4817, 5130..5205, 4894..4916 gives -0.03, 30.8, 30.8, 28.5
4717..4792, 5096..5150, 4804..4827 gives 0.01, 30.8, 30.3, 29.7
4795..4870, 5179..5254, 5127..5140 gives -0.03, 29.7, 29.6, 28.5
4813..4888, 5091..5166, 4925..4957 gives -0.02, 29.5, 30.1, 29.7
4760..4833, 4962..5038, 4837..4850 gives 0.01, 30.8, 30.1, 29.5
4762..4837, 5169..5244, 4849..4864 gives 0.12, 30.8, 27.2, 28.3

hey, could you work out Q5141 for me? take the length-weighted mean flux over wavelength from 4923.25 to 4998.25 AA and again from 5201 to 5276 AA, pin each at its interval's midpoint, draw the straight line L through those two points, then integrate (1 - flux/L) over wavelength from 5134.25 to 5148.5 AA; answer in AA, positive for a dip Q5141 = 0.0 AA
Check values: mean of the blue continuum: 30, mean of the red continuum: 28.7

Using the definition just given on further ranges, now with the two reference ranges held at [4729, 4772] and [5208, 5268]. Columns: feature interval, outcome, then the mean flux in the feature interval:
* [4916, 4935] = 0.0 AA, 29.9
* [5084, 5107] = -0.4 AA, 29.9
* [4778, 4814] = -0.7 AA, 31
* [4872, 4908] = -0.5 AA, 30.5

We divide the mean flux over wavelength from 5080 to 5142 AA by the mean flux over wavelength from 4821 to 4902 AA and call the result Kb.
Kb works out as 1.01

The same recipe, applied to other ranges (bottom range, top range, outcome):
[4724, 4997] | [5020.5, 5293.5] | 0.97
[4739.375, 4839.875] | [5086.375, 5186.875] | 0.95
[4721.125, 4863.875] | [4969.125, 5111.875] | 0.98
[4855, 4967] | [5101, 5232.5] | 0.97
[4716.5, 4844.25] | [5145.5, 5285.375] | 0.93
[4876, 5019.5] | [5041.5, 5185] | 0.98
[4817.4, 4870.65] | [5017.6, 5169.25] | 1.01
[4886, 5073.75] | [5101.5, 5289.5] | 0.97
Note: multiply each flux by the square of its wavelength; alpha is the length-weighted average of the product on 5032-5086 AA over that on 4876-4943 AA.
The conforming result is 1.03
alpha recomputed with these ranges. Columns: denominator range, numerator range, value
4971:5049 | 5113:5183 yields 1.05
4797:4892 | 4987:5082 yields 1.07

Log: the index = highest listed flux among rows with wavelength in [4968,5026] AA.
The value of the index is 30.3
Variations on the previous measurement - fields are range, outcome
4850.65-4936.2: 31.3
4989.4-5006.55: 30.2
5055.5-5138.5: 30.7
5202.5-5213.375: 28.8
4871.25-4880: 31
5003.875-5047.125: 30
